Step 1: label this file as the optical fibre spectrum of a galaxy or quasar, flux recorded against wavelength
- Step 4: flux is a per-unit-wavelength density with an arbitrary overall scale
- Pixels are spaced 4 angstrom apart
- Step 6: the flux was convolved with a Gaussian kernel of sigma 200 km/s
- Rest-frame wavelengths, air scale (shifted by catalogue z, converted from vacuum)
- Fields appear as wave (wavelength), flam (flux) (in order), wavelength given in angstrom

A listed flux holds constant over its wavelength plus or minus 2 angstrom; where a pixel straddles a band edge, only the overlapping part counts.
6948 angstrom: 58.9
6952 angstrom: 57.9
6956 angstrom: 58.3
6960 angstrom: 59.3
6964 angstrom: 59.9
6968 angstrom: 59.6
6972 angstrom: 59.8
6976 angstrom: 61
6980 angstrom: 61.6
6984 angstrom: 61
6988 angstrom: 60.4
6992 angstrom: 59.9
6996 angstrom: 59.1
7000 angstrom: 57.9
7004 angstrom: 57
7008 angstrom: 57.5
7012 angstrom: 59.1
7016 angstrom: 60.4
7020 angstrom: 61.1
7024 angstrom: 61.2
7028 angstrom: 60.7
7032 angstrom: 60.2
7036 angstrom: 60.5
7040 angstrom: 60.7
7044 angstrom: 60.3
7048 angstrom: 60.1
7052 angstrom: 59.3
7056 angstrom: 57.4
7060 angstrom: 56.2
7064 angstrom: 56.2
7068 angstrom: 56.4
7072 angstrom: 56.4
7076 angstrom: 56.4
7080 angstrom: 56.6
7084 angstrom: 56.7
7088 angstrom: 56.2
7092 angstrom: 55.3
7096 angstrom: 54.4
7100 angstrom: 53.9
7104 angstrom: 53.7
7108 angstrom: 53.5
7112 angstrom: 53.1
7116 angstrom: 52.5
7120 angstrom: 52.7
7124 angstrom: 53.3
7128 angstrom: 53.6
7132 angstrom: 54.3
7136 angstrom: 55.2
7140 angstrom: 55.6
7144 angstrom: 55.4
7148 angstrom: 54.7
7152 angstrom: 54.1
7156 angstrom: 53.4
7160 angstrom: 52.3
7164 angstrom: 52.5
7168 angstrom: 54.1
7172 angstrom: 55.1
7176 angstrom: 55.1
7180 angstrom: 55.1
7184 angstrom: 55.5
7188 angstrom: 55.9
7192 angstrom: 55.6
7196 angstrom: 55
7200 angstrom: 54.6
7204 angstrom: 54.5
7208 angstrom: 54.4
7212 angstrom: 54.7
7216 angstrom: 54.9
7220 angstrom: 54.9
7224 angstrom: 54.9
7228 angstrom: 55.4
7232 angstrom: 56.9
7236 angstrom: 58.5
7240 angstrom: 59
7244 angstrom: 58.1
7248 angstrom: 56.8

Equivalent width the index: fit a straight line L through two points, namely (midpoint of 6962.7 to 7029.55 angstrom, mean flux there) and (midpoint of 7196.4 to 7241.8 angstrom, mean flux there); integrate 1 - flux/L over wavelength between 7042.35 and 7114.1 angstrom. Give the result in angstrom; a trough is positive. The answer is 2.6 angstrom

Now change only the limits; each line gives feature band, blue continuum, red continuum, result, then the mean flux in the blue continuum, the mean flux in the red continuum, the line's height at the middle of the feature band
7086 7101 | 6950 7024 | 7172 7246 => 0.7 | 59.5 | 55.7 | 57.7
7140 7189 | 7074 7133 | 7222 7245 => 1.1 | 54.4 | 57.1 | 55.7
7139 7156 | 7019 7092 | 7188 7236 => 0.5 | 58.4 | 55.2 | 56.5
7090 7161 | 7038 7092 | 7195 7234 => 3.2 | 57.5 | 55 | 56.5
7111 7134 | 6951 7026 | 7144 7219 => 1.2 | 59.6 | 54.6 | 56.1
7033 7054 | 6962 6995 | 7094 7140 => -1.1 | 60.4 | 53.7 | 57.3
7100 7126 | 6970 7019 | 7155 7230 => 1.6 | 59.6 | 54.6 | 56.6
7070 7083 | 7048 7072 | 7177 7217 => 0.1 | 57.3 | 55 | 57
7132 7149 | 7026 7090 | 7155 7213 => 0.2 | 58.1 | 54.5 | 55.8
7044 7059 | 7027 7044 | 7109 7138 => 0.1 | 60.5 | 53.5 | 59.2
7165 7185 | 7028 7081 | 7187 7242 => 0.5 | 58.3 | 55.7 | 56.3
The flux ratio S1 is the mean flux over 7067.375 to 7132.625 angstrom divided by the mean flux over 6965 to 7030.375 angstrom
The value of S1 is 0.91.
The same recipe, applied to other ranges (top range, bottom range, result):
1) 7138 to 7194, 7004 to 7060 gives 0.92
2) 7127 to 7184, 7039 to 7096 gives 0.95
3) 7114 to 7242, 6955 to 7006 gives 0.92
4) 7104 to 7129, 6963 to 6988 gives 0.88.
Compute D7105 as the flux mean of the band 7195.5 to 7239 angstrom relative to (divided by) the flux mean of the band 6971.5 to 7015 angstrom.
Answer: 0.9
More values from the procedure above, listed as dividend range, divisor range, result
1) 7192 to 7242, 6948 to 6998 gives 0.93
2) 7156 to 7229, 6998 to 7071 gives 0.93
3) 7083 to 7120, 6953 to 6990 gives 0.90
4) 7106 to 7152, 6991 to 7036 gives 0.91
